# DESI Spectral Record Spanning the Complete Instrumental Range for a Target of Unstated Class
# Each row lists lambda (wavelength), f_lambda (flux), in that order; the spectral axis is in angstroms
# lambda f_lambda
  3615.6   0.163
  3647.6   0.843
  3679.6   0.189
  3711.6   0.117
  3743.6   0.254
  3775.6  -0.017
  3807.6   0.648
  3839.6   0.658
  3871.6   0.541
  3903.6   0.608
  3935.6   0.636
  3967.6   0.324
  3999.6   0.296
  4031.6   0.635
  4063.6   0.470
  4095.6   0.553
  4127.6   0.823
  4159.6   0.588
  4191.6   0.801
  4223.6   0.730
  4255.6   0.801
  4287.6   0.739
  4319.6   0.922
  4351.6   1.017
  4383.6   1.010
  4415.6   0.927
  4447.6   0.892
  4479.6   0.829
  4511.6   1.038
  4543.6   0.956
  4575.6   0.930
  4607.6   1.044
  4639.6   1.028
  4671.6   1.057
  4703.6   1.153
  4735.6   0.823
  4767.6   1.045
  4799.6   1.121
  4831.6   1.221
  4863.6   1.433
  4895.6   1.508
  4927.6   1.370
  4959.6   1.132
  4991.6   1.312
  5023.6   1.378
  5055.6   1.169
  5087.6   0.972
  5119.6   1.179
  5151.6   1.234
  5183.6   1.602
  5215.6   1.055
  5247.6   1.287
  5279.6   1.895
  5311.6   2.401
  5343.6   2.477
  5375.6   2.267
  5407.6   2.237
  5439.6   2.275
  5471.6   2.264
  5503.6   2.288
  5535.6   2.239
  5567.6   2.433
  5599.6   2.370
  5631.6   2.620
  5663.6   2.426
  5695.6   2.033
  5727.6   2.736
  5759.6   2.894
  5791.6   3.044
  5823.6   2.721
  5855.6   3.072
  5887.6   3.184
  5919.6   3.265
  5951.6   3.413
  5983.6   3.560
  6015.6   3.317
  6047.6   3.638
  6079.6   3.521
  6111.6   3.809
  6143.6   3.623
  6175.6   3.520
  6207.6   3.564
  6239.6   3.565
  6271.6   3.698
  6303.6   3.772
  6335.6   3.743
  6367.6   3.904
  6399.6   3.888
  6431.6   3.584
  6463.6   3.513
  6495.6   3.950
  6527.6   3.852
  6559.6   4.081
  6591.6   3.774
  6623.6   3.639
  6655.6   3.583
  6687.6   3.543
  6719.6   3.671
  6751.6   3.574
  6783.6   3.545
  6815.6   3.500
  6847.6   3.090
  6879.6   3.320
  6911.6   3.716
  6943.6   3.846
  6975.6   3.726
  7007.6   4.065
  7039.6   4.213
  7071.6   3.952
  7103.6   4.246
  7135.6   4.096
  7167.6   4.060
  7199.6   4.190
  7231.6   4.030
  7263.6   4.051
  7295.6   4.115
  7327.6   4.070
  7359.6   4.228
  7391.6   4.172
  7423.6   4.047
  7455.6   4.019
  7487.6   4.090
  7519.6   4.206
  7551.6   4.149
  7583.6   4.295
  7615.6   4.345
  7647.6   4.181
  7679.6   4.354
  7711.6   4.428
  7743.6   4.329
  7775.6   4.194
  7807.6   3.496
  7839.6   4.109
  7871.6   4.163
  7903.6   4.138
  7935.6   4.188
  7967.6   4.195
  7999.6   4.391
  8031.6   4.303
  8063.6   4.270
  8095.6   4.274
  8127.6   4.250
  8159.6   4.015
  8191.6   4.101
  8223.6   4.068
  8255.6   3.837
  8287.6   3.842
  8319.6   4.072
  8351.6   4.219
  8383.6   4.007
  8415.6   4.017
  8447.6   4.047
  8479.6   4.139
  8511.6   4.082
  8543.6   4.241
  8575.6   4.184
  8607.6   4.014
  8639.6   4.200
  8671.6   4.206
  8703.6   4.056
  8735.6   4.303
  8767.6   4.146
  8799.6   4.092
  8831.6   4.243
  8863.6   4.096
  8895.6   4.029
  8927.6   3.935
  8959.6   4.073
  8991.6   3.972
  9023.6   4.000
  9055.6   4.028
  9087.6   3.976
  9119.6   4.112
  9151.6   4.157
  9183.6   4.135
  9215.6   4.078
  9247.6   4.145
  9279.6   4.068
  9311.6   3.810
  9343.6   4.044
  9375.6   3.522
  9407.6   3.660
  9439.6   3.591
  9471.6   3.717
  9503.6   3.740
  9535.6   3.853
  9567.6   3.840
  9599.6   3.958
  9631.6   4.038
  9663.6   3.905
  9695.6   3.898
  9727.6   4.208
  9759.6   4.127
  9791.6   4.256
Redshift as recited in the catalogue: 0.325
